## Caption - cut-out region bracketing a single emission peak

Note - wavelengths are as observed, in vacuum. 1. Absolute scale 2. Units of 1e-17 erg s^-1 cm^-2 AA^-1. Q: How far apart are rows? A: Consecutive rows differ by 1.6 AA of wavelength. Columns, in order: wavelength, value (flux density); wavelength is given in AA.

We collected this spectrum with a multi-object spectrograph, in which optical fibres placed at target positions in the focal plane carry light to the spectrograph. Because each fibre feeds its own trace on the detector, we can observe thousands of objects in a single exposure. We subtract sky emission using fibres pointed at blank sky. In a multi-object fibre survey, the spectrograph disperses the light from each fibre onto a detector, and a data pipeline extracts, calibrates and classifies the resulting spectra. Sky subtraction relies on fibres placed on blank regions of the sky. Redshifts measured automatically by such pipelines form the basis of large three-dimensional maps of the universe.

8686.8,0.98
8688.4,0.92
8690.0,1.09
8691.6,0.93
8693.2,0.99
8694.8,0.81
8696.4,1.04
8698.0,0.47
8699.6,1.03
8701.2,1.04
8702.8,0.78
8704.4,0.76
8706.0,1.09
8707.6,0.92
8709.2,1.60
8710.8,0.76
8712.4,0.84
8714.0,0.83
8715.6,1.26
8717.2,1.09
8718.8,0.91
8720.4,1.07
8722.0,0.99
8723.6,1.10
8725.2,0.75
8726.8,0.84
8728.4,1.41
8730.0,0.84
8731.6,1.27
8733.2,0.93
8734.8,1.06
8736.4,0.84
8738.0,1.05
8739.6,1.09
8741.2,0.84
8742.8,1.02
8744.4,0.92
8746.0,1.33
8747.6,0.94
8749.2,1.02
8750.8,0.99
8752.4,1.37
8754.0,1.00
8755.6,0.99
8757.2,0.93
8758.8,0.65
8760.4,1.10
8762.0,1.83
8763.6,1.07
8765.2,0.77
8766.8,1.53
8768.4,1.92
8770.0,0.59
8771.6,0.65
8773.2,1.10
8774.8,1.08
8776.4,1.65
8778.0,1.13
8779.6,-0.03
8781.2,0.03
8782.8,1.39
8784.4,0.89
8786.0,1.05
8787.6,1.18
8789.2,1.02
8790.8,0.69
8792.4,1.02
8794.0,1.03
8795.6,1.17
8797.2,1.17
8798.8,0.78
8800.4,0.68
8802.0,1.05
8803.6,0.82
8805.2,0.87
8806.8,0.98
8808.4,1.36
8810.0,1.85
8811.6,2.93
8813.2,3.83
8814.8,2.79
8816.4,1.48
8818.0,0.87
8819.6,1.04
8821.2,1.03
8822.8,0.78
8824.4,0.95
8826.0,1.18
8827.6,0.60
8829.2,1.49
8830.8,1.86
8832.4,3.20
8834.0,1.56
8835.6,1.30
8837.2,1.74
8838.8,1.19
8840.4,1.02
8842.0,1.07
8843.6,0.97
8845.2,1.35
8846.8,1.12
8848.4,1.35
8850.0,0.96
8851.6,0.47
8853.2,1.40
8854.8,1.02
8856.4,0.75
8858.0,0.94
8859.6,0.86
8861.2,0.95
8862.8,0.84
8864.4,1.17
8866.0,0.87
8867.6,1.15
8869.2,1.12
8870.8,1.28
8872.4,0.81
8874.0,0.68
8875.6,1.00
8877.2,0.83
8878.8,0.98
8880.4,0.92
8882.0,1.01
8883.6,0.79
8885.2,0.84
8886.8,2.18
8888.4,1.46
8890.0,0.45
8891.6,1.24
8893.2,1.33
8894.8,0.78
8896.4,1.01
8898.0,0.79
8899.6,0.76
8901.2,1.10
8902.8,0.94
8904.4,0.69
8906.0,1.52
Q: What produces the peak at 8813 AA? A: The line [S II] 6716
